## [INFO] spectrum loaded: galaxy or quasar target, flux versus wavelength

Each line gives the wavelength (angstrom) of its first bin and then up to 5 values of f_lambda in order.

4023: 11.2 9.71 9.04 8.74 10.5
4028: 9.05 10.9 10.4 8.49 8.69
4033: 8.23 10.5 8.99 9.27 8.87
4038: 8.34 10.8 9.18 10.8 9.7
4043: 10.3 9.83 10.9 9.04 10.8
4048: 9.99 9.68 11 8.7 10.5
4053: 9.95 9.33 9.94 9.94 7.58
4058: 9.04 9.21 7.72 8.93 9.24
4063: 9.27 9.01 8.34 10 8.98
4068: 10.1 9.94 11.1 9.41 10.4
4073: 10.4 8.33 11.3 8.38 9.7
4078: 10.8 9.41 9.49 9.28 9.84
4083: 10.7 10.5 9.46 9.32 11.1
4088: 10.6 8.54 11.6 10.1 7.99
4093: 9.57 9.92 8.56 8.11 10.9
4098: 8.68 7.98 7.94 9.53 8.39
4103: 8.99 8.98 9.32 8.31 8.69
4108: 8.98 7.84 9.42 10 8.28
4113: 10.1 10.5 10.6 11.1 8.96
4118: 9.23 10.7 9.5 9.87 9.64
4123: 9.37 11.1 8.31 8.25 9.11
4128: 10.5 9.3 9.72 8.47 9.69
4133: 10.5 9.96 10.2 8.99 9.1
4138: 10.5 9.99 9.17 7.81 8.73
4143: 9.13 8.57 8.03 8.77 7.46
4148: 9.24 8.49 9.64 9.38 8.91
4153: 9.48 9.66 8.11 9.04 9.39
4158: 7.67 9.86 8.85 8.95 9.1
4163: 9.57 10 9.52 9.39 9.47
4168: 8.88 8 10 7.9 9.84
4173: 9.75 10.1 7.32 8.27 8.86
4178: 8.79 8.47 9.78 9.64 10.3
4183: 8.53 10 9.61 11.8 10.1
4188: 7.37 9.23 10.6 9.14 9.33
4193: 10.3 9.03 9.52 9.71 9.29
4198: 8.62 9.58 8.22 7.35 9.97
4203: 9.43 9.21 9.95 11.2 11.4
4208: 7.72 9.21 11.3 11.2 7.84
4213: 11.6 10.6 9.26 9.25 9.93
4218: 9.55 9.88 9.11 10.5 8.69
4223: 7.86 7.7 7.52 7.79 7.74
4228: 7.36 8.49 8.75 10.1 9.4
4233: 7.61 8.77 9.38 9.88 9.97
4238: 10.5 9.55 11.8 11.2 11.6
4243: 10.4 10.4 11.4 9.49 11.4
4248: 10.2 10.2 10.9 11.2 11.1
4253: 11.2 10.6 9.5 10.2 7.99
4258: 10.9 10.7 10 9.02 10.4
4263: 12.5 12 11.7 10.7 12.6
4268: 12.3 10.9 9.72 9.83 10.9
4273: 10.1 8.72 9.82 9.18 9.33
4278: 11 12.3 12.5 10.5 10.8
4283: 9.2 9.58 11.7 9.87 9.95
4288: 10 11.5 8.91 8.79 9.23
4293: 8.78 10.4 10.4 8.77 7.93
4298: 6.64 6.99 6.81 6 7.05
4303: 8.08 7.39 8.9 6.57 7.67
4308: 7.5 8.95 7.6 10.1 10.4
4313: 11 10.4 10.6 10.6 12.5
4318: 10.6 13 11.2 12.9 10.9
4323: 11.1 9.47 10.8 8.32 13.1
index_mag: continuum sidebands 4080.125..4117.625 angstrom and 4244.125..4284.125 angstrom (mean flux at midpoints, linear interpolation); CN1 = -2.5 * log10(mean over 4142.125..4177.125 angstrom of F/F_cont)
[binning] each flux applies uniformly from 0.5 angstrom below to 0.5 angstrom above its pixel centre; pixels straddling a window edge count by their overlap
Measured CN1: 0.10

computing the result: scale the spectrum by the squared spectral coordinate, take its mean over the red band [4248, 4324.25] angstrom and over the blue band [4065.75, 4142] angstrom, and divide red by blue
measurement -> 1.14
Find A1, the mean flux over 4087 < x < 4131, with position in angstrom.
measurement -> 9.38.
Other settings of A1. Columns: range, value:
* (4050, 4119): 9.47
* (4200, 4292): 10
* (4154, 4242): 9.33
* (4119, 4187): 9.26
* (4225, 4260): 9.9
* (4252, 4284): 10.5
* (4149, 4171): 9.14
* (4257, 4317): 9.72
